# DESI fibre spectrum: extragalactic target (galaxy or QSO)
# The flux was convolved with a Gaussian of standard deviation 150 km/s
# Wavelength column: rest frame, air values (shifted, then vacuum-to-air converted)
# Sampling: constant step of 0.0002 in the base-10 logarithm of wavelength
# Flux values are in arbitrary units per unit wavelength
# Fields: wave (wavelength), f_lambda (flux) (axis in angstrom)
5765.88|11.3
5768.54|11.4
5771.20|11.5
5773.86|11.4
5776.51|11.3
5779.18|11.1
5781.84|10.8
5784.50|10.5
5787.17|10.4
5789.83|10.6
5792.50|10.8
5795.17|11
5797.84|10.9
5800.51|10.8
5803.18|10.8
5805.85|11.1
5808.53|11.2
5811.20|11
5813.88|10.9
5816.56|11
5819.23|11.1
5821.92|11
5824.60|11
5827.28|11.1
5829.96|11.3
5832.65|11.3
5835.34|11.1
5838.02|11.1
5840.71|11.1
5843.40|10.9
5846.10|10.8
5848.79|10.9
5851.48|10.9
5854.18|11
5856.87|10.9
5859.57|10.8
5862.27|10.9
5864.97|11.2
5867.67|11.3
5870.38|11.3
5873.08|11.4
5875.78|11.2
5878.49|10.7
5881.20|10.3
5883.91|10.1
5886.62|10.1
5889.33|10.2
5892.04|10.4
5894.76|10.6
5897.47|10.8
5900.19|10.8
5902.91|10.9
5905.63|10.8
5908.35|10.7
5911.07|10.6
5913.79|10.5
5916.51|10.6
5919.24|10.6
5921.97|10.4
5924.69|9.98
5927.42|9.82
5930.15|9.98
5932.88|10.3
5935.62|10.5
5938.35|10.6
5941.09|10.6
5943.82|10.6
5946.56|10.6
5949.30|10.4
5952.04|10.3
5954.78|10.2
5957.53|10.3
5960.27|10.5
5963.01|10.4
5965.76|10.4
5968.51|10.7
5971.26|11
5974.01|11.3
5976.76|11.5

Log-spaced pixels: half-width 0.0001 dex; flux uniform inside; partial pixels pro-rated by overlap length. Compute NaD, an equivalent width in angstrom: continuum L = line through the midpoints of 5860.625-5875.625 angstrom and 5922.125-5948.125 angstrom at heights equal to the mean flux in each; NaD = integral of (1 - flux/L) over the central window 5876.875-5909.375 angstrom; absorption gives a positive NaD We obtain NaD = 1.03 angstrom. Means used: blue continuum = 11.2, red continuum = 10.3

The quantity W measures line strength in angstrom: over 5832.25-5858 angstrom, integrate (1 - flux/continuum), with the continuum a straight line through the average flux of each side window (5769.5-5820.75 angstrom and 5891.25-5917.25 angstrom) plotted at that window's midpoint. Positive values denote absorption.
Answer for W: -0.4 angstrom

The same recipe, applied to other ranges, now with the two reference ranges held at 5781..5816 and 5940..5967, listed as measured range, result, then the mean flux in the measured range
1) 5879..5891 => 0.4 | 10.2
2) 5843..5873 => -0.9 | 11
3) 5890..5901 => 0.0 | 10.6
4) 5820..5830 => -0.3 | 11.1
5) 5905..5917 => -0.1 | 10.6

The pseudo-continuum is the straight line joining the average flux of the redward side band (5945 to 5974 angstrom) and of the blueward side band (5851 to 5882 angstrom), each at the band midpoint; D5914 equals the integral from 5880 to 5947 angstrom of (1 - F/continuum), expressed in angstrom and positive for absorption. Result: 1.9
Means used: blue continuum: 11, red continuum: 10.5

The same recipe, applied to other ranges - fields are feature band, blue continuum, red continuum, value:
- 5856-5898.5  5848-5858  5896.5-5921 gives 0.3 angstrom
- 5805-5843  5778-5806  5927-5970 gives -1.3 angstrom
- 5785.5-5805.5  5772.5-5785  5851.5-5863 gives 0.5 angstrom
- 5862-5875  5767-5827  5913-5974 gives -0.6 angstrom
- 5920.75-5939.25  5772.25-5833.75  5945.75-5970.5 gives 0.6 angstrom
